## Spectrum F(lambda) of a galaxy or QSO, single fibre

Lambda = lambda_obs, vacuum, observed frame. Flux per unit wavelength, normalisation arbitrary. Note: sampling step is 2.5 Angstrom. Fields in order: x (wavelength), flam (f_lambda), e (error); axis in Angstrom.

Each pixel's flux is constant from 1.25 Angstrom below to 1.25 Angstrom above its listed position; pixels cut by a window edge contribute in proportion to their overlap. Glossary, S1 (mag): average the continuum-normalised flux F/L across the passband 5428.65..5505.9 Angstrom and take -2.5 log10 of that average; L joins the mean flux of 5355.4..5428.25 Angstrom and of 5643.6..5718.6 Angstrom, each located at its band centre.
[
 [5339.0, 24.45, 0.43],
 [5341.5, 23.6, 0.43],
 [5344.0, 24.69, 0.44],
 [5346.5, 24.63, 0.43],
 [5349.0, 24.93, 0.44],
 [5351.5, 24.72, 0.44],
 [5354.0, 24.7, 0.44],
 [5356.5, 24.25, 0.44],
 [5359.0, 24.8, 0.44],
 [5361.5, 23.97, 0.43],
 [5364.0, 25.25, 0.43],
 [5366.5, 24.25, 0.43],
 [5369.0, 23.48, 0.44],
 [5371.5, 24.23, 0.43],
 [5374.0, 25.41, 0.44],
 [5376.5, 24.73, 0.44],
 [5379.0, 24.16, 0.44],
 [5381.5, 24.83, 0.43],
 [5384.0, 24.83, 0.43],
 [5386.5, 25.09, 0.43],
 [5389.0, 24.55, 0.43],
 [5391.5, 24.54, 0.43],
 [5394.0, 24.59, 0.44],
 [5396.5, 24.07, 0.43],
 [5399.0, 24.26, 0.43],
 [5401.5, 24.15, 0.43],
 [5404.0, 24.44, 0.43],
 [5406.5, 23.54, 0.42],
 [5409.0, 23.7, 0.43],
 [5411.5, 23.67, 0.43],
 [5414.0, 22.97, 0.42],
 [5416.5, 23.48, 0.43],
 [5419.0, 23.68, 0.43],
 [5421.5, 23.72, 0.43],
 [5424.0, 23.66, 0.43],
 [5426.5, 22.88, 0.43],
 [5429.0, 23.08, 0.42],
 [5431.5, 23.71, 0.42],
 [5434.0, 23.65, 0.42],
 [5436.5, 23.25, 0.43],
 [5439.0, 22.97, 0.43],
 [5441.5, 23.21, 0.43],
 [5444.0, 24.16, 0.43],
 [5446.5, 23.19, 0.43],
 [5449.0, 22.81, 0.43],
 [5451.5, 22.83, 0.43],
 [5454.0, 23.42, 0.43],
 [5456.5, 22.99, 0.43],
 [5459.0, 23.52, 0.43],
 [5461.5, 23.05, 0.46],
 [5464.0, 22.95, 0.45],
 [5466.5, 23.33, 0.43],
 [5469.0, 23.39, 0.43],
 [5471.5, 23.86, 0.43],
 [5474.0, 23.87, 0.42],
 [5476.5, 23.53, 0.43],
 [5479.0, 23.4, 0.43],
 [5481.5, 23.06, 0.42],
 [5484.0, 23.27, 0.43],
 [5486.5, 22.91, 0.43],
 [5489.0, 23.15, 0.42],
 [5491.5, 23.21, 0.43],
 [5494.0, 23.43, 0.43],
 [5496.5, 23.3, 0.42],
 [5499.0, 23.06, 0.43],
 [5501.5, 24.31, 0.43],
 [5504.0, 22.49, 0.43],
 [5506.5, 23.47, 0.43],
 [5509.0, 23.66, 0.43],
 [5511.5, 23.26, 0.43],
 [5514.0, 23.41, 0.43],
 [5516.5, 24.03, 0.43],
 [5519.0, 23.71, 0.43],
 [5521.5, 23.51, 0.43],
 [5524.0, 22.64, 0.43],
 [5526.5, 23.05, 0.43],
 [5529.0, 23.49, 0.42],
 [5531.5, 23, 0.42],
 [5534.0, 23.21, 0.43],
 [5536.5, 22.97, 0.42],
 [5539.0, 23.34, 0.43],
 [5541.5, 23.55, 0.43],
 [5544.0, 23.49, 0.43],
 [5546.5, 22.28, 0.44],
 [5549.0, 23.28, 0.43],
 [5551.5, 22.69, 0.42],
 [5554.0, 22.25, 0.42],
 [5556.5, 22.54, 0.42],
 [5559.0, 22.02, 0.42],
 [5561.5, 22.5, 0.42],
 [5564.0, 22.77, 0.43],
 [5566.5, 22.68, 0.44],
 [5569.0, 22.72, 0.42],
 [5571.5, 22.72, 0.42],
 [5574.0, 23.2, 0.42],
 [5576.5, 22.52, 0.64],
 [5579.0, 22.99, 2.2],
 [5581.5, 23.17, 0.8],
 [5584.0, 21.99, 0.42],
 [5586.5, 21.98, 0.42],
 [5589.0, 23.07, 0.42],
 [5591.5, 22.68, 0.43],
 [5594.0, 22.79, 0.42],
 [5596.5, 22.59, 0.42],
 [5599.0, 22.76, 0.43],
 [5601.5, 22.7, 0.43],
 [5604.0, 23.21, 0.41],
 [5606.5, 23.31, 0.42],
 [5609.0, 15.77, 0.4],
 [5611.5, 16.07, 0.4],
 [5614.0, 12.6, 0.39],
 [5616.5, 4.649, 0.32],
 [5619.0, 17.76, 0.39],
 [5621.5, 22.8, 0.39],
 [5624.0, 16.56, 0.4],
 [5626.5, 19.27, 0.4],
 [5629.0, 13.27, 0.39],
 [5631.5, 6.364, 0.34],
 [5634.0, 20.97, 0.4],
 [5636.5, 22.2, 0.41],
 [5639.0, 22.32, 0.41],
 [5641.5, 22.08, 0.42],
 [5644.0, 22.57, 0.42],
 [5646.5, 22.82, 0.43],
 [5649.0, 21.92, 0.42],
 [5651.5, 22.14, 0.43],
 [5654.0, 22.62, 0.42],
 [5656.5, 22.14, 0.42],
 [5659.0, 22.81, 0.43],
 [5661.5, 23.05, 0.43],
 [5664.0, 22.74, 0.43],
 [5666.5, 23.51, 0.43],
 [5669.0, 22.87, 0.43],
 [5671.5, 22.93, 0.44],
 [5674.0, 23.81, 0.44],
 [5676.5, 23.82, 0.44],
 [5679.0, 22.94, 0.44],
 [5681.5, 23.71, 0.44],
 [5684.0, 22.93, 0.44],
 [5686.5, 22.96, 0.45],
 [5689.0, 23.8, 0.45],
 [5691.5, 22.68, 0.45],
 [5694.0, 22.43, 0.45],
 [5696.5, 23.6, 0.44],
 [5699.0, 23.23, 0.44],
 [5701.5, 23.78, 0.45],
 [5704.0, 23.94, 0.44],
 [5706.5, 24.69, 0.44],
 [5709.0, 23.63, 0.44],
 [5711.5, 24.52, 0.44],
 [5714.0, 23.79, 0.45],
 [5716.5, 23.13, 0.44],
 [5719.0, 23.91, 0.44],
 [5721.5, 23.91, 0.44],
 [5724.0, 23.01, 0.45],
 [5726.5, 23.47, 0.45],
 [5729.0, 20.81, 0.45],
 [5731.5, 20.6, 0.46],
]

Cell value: 0.03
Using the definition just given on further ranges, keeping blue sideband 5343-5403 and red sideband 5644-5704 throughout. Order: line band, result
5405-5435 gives 0.037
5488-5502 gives 0.026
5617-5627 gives 0.279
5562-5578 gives 0.037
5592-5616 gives 0.181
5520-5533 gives 0.029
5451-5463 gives 0.043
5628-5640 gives 0.339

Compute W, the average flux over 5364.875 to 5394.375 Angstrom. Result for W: 24.6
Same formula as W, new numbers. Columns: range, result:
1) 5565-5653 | 20.3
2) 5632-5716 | 22.9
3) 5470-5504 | 23.4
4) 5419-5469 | 23.3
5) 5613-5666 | 19.3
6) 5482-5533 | 23.3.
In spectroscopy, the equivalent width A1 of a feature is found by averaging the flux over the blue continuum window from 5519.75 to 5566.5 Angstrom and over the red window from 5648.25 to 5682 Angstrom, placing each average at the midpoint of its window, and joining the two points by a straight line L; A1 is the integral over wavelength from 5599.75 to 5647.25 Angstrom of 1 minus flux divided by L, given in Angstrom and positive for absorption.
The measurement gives 9.6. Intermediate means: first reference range 22.9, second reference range 22.9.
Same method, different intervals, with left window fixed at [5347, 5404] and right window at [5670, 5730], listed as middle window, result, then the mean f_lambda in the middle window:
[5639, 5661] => 1.1 Angstrom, 22.4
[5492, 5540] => 1.4 Angstrom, 23.3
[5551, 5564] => 0.8 Angstrom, 22.4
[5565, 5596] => 1.4 Angstrom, 22.7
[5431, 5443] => 0.5 Angstrom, 23.4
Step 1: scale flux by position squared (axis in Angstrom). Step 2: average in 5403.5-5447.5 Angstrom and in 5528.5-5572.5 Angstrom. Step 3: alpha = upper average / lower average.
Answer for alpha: 1.02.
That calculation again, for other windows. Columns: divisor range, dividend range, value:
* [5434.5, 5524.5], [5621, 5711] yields 1.01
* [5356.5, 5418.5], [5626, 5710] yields 1.01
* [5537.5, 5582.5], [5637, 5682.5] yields 1.04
